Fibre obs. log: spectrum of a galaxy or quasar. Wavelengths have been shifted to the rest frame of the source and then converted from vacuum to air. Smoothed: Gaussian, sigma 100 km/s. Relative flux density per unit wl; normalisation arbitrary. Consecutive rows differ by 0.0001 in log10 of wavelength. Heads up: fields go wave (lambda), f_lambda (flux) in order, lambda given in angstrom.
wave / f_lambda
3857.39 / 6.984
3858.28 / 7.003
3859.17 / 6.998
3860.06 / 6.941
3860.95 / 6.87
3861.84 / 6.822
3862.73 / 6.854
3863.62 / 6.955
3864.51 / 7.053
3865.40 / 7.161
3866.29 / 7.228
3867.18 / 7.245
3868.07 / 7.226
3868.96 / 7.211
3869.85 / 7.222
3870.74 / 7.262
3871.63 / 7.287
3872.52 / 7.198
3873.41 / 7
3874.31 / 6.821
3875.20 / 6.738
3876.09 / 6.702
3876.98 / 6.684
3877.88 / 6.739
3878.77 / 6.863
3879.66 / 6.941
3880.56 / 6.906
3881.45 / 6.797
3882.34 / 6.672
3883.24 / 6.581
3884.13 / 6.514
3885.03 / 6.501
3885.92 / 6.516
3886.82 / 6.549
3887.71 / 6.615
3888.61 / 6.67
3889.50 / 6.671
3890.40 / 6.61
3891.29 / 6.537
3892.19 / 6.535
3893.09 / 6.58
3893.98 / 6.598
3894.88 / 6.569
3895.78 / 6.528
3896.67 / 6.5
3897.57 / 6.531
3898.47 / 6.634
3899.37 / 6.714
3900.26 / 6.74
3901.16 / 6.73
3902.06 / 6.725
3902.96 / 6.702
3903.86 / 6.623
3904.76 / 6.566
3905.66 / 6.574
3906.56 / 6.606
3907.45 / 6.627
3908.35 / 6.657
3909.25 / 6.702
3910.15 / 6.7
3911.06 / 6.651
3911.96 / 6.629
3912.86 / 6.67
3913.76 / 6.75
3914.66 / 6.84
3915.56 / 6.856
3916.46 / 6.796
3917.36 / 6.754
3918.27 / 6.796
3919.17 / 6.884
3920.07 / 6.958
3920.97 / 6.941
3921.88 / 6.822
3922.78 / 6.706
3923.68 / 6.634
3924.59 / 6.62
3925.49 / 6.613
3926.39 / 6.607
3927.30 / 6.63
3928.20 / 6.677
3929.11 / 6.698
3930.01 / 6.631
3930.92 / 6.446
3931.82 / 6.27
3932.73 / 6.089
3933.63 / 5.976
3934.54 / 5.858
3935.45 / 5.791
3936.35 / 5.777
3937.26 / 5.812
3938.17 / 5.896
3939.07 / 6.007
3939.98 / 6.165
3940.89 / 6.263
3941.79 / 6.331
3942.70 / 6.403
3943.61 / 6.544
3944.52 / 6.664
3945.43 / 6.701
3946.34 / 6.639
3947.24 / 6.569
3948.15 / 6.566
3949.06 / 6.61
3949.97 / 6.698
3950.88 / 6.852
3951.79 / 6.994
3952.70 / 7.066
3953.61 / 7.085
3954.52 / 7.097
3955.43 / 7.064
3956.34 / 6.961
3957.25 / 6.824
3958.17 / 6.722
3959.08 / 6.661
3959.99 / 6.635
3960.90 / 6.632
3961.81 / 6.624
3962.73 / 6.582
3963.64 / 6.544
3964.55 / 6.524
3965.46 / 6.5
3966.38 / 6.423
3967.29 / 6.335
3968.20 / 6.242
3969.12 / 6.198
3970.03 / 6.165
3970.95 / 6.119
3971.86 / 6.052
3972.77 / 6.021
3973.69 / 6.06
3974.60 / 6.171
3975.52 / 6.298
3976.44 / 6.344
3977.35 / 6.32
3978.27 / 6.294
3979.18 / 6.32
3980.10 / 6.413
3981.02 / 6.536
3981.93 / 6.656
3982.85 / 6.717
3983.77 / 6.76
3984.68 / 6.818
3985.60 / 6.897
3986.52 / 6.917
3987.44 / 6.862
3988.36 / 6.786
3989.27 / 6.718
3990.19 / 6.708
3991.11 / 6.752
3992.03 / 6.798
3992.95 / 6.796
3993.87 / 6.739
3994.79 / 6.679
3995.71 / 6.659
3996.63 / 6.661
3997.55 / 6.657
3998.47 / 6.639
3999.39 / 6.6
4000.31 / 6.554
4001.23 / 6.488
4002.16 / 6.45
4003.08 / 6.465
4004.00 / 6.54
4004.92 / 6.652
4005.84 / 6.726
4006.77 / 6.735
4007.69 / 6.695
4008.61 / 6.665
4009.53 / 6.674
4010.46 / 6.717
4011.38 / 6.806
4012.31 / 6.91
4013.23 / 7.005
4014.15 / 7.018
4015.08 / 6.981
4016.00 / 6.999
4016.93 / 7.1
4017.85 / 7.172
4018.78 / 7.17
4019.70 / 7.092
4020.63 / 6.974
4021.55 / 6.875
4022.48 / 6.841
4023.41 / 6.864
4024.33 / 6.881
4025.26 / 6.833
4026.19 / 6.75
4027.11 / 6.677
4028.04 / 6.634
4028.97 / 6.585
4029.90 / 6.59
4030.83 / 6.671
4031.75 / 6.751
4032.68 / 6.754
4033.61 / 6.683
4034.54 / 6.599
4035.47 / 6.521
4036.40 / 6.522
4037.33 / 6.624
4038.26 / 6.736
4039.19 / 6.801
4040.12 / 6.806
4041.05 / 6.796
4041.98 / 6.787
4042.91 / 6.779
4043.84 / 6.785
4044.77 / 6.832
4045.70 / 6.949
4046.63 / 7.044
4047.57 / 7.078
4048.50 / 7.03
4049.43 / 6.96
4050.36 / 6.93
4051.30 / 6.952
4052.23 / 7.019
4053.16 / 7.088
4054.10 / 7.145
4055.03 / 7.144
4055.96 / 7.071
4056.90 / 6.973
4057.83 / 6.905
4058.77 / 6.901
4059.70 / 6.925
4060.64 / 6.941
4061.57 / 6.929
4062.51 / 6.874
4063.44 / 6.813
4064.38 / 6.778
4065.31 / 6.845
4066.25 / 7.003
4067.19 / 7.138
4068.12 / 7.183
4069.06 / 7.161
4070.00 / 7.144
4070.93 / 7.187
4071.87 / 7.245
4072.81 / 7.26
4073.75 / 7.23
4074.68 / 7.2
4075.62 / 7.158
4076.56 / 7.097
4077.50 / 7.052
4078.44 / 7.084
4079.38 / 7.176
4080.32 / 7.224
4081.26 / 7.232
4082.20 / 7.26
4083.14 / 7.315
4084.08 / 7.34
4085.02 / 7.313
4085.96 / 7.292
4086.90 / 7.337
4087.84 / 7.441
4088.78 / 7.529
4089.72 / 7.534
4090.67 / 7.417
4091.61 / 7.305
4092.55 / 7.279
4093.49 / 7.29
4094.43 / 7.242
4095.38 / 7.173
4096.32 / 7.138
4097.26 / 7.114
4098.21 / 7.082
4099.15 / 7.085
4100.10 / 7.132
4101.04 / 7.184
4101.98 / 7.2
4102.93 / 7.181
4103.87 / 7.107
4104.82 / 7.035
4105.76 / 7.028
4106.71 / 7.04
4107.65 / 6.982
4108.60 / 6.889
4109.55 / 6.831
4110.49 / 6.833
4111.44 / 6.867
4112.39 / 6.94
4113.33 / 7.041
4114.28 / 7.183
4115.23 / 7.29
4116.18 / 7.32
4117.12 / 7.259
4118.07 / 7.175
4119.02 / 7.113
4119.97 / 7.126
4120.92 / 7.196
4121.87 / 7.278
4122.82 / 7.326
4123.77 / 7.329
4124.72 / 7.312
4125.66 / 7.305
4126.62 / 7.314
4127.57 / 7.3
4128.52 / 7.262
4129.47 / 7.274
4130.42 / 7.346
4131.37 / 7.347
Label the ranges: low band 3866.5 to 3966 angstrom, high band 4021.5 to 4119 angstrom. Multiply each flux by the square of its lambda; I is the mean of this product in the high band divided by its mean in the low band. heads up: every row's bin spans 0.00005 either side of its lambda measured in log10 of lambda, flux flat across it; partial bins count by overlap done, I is 1.1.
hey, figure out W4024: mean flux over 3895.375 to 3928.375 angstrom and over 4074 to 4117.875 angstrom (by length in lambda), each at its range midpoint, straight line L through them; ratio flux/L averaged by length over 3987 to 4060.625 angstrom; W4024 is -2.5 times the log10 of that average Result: 0.028 mag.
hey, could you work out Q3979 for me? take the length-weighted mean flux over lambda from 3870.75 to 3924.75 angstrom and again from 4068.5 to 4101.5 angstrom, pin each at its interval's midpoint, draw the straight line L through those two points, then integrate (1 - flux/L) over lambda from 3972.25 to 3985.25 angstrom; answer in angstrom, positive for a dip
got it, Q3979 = 1.0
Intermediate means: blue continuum 6.71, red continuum 7.24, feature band 6.41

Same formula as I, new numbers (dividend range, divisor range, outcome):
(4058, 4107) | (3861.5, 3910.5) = 1.17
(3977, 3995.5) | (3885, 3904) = 1.06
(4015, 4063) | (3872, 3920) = 1.10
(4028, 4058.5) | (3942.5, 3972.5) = 1.08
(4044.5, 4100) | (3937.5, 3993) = 1.15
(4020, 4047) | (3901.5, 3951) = 1.09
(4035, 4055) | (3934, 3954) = 1.13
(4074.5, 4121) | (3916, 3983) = 1.19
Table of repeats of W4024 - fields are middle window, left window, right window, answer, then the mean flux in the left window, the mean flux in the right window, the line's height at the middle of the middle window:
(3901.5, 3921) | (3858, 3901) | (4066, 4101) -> 0.024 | 6.81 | 7.23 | 6.88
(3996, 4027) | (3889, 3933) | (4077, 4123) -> 0.022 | 6.65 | 7.18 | 6.93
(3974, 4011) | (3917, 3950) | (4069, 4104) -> 0.022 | 6.46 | 7.23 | 6.76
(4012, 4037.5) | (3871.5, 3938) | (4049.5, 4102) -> 0.025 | 6.62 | 7.14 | 6.99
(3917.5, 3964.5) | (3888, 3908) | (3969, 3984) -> -0.018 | 6.62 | 6.32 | 6.45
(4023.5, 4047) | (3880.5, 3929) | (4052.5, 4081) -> 0.039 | 6.67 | 7.06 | 6.99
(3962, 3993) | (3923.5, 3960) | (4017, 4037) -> 0.024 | 6.51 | 6.79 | 6.63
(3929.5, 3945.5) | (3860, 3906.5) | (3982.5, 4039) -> 0.098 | 6.78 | 6.76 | 6.77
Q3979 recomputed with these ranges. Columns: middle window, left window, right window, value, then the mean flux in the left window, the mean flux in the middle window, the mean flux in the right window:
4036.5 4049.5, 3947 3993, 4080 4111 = 0.2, 6.59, 6.85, 7.19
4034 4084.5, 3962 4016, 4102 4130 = -0.7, 6.58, 6.99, 7.14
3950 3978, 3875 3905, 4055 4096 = 1.3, 6.65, 6.54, 7.16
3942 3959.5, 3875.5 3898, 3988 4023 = -0.1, 6.64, 6.77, 6.78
